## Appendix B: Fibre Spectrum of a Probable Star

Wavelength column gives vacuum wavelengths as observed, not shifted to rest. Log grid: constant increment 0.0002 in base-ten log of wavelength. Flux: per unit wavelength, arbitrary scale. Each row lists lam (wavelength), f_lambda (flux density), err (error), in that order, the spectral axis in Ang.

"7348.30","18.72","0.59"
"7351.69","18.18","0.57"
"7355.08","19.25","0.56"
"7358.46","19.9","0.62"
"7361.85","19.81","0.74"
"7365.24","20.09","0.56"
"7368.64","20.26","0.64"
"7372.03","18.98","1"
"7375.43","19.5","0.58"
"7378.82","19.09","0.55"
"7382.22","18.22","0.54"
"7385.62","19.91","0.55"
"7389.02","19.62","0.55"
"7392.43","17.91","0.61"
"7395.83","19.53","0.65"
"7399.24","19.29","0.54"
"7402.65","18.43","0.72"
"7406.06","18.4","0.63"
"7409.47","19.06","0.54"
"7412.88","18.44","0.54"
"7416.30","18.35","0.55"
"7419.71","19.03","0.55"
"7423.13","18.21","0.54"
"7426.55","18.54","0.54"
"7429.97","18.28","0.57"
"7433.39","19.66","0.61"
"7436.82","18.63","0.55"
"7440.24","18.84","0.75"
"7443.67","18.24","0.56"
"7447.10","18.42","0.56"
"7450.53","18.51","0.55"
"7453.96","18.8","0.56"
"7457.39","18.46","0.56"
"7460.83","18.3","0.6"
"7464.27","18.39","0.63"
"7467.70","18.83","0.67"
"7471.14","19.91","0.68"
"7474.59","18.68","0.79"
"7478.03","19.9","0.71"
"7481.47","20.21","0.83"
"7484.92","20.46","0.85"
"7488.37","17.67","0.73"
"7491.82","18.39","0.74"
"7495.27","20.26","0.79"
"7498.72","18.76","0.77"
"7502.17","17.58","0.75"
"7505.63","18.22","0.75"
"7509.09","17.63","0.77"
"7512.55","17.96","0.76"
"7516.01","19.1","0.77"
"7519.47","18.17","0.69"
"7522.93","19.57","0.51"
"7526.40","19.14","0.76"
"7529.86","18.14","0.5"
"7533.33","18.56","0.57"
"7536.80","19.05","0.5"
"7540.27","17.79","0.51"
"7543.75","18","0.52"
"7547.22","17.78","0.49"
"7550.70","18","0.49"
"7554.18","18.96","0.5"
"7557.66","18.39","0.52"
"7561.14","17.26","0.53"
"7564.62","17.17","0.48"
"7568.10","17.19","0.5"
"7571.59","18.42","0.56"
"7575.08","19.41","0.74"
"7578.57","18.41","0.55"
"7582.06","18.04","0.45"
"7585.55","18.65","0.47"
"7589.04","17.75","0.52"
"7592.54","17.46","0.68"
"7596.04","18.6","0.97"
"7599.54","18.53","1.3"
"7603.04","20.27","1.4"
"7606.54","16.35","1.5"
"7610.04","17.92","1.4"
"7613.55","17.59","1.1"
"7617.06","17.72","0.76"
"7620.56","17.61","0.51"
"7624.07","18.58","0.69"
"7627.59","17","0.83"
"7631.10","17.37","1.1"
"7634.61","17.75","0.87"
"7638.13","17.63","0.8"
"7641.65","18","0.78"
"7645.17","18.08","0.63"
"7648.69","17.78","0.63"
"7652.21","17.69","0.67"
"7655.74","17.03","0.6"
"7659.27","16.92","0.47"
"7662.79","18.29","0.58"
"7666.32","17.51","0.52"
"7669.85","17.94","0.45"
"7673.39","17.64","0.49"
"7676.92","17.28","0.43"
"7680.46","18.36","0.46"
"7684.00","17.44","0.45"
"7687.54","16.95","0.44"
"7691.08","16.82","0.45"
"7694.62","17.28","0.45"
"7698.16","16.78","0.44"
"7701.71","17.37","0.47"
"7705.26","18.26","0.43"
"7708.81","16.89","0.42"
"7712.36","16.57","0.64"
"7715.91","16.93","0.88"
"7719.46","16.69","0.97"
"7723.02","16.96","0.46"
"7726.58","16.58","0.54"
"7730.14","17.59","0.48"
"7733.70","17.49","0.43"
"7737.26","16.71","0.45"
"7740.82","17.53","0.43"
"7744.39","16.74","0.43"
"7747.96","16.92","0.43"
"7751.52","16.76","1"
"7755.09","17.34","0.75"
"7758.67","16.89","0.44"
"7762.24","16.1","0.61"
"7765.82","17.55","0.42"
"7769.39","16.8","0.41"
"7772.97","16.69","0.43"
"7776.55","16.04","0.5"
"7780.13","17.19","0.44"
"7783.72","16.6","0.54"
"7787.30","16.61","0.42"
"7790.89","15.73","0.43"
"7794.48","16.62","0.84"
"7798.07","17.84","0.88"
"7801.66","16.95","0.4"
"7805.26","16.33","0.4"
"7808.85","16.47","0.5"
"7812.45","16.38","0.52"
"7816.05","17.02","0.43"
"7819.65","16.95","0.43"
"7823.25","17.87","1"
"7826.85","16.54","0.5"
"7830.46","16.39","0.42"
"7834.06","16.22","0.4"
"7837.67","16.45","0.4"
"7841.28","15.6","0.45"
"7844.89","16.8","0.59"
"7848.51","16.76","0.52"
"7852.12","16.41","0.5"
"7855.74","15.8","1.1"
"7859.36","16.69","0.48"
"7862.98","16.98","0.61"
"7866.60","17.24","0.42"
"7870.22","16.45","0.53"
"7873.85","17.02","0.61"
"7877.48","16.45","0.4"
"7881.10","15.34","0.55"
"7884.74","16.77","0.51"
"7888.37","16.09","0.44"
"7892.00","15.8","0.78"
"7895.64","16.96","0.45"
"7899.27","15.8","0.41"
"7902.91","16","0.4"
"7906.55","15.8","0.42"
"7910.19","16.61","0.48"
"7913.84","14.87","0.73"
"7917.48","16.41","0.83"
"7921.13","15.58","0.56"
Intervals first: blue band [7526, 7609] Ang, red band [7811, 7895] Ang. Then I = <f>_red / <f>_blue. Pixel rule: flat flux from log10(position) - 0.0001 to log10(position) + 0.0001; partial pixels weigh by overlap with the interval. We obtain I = 0.9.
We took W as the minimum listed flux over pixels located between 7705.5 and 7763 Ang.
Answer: 16.1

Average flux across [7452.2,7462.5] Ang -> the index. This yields 18.5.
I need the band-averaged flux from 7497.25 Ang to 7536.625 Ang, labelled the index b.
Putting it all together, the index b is 18.5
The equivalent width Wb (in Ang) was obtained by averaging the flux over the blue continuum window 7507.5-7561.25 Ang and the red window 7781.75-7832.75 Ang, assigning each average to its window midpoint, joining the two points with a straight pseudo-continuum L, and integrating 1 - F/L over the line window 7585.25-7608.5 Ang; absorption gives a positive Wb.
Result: -0.3 Ang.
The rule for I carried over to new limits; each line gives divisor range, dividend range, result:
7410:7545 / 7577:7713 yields 0.95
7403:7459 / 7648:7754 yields 0.93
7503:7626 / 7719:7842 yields 0.92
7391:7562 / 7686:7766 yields 0.91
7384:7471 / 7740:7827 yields 0.90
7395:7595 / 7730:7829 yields 0.91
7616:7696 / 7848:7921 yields 0.93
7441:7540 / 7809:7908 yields 0.88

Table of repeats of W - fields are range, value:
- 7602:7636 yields 16.35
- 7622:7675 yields 16.92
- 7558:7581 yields 17.17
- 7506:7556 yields 17.63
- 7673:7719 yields 16.57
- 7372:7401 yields 17.91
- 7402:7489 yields 17.67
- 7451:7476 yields 18.3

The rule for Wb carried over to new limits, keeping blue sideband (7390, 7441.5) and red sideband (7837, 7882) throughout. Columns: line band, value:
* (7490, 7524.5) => -0.57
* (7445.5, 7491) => -1.24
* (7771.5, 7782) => 0.16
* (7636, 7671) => -0.32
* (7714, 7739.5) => 0.23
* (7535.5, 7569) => 0.13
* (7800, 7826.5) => -0.19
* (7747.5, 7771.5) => 0.12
